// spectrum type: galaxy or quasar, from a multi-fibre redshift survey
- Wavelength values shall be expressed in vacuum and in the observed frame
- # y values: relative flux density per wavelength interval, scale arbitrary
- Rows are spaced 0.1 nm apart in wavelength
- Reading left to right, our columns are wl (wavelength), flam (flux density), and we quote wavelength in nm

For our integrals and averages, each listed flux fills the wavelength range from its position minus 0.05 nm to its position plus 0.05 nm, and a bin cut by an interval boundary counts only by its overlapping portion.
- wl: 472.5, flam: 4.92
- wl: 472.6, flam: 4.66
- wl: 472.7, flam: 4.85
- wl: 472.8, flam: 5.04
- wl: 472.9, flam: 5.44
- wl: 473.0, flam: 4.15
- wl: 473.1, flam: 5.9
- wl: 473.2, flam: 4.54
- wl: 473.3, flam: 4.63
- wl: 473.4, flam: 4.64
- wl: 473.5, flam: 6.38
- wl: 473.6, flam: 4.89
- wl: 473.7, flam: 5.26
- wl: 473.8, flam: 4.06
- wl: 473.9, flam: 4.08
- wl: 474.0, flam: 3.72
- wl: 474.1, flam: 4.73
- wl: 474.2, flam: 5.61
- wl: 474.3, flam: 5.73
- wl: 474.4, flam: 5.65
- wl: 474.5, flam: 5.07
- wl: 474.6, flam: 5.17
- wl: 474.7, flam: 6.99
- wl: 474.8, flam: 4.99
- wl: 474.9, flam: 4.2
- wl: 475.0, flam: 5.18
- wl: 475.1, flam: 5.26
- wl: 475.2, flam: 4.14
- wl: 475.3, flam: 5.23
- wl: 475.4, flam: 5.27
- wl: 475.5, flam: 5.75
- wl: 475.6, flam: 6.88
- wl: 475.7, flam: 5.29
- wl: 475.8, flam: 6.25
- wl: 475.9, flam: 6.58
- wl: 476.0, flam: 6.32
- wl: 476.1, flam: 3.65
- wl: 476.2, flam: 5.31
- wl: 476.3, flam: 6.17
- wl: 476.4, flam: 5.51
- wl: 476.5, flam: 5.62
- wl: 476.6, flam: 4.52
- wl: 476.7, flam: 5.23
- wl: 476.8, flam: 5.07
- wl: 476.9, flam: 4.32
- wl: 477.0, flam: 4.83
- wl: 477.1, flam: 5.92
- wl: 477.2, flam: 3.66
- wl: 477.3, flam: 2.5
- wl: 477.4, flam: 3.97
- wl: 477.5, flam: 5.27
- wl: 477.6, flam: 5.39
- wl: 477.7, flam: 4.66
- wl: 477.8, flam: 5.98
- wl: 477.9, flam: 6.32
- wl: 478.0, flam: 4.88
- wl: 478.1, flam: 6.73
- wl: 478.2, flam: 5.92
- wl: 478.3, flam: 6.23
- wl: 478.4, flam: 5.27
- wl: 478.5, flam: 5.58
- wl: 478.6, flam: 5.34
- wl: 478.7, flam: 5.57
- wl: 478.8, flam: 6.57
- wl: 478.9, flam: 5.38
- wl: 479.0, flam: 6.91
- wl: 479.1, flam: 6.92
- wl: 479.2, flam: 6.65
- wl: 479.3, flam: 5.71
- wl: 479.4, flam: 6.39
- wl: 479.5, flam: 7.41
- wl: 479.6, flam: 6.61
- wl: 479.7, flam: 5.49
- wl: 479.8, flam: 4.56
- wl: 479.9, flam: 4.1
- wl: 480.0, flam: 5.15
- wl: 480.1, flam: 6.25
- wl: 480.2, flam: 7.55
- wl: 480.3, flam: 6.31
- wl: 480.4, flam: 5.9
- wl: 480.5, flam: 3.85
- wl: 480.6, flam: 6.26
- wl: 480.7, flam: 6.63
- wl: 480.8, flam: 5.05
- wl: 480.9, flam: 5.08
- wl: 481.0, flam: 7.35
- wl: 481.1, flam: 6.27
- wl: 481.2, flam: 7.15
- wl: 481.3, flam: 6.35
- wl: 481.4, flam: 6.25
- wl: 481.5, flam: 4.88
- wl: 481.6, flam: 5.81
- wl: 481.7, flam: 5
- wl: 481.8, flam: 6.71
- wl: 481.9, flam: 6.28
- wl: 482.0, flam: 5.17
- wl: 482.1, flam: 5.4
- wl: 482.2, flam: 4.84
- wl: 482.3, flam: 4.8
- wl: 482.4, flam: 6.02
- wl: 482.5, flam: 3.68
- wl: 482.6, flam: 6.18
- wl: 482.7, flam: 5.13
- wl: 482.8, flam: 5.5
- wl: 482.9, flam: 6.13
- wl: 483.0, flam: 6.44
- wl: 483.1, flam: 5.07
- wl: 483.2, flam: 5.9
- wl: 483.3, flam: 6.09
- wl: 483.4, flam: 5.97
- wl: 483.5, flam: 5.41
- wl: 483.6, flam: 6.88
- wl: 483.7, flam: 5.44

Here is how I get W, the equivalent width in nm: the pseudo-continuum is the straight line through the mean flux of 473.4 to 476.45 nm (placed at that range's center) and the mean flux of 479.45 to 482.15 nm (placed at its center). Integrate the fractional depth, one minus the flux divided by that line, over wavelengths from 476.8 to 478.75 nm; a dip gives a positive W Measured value 0.14 nm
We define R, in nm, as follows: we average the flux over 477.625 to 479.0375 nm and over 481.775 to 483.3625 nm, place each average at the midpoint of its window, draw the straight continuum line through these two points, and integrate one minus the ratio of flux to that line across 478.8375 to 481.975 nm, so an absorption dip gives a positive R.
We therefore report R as -0.18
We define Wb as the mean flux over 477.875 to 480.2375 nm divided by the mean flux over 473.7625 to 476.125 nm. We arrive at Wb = 1.13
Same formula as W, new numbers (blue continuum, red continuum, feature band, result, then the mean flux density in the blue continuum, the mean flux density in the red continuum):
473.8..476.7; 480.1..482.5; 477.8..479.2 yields -0.10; 5.29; 5.83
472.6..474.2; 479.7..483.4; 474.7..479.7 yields -0.25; 4.84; 5.7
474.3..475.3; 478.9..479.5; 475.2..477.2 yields 0.08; 5.21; 6.5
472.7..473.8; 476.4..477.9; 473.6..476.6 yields -0.20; 5.03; 4.86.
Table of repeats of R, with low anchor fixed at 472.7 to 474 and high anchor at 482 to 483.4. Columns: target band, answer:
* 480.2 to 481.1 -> -0.097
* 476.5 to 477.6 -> 0.106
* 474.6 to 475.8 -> -0.100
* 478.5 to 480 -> -0.193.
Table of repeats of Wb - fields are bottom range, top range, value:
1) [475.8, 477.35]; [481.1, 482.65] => 1.12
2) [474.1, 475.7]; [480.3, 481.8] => 1.09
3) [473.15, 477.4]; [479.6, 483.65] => 1.12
